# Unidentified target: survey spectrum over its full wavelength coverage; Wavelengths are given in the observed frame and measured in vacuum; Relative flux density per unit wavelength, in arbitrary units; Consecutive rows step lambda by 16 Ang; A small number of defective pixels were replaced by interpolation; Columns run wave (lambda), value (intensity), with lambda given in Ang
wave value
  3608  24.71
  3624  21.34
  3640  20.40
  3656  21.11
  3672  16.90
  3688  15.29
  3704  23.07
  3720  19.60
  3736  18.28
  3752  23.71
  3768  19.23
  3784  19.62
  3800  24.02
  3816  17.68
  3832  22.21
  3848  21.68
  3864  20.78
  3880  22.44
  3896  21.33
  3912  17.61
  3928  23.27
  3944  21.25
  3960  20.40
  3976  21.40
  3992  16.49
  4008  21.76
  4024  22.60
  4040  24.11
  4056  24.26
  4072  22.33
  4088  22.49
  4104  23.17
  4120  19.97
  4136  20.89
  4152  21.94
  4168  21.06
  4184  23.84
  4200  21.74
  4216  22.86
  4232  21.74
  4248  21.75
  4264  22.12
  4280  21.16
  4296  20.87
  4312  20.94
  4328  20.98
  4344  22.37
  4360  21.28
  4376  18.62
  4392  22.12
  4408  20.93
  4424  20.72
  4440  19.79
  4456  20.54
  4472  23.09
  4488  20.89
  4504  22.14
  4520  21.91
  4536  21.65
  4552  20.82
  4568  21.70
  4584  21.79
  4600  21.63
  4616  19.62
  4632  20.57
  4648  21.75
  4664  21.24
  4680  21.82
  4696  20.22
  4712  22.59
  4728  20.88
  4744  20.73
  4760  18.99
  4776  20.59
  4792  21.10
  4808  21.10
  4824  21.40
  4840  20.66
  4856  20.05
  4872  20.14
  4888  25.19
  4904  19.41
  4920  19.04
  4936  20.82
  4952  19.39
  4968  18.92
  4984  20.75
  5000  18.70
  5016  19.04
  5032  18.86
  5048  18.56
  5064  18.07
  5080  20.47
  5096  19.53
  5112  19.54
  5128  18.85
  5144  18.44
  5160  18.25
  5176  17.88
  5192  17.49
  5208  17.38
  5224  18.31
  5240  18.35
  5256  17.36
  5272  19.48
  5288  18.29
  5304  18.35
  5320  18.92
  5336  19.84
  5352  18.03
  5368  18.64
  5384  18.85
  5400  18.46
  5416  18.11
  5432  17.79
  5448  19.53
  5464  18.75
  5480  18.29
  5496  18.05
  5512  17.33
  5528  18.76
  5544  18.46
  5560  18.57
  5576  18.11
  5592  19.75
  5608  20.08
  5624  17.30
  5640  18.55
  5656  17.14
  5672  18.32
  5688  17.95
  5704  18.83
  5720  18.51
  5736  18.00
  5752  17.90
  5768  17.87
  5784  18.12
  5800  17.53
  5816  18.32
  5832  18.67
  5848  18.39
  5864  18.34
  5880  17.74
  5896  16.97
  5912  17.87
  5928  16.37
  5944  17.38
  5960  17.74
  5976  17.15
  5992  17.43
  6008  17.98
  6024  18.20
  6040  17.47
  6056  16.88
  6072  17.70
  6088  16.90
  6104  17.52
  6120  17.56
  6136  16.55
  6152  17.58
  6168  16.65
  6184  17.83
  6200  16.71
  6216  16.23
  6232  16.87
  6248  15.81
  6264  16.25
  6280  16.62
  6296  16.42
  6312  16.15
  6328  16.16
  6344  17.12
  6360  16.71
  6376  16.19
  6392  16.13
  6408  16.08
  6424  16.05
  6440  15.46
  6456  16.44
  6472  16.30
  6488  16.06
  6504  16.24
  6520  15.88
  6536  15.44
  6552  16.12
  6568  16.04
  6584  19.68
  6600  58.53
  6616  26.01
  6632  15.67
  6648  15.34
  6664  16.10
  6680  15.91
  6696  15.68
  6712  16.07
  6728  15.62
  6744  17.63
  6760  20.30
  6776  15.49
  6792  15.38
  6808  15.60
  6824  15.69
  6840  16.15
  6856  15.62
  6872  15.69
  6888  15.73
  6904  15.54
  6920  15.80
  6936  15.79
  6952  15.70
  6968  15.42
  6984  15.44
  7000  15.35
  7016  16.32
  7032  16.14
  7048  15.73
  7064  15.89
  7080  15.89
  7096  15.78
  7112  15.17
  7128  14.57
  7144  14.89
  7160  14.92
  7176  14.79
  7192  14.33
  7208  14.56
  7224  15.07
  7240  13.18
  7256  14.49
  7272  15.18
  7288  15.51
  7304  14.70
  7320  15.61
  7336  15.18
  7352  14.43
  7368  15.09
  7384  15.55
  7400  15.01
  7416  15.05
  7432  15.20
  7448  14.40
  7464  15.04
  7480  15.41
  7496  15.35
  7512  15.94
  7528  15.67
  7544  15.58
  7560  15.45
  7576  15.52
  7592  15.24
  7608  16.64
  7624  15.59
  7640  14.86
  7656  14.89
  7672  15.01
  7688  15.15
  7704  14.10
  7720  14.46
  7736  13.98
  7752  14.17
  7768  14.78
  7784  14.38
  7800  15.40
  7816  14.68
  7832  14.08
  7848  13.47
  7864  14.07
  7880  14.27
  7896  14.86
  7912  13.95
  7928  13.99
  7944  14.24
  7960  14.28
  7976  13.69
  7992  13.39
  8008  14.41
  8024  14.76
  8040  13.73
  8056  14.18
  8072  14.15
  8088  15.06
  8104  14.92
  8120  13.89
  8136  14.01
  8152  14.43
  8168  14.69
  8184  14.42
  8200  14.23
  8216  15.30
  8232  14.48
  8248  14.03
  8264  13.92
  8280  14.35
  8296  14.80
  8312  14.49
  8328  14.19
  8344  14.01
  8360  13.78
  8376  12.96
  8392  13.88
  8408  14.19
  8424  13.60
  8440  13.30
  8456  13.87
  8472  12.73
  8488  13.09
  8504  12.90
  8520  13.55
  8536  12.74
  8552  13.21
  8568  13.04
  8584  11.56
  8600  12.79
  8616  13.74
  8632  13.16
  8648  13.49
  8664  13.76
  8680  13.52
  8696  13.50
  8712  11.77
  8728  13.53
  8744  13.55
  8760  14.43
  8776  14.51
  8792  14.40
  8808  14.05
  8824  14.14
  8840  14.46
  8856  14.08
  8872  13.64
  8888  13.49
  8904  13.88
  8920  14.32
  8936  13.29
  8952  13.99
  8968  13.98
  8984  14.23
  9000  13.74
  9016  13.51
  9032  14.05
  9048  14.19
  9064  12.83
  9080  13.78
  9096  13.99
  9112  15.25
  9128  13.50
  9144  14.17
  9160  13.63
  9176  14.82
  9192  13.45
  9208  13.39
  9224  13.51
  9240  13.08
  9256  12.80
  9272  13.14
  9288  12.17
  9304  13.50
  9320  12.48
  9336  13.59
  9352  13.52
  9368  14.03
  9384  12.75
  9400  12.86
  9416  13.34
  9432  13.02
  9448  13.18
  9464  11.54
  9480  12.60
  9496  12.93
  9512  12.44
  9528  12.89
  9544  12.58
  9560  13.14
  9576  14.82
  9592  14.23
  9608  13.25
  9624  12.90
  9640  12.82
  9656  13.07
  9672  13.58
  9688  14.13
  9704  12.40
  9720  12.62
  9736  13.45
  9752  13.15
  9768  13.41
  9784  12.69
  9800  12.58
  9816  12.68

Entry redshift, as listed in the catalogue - 0.00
